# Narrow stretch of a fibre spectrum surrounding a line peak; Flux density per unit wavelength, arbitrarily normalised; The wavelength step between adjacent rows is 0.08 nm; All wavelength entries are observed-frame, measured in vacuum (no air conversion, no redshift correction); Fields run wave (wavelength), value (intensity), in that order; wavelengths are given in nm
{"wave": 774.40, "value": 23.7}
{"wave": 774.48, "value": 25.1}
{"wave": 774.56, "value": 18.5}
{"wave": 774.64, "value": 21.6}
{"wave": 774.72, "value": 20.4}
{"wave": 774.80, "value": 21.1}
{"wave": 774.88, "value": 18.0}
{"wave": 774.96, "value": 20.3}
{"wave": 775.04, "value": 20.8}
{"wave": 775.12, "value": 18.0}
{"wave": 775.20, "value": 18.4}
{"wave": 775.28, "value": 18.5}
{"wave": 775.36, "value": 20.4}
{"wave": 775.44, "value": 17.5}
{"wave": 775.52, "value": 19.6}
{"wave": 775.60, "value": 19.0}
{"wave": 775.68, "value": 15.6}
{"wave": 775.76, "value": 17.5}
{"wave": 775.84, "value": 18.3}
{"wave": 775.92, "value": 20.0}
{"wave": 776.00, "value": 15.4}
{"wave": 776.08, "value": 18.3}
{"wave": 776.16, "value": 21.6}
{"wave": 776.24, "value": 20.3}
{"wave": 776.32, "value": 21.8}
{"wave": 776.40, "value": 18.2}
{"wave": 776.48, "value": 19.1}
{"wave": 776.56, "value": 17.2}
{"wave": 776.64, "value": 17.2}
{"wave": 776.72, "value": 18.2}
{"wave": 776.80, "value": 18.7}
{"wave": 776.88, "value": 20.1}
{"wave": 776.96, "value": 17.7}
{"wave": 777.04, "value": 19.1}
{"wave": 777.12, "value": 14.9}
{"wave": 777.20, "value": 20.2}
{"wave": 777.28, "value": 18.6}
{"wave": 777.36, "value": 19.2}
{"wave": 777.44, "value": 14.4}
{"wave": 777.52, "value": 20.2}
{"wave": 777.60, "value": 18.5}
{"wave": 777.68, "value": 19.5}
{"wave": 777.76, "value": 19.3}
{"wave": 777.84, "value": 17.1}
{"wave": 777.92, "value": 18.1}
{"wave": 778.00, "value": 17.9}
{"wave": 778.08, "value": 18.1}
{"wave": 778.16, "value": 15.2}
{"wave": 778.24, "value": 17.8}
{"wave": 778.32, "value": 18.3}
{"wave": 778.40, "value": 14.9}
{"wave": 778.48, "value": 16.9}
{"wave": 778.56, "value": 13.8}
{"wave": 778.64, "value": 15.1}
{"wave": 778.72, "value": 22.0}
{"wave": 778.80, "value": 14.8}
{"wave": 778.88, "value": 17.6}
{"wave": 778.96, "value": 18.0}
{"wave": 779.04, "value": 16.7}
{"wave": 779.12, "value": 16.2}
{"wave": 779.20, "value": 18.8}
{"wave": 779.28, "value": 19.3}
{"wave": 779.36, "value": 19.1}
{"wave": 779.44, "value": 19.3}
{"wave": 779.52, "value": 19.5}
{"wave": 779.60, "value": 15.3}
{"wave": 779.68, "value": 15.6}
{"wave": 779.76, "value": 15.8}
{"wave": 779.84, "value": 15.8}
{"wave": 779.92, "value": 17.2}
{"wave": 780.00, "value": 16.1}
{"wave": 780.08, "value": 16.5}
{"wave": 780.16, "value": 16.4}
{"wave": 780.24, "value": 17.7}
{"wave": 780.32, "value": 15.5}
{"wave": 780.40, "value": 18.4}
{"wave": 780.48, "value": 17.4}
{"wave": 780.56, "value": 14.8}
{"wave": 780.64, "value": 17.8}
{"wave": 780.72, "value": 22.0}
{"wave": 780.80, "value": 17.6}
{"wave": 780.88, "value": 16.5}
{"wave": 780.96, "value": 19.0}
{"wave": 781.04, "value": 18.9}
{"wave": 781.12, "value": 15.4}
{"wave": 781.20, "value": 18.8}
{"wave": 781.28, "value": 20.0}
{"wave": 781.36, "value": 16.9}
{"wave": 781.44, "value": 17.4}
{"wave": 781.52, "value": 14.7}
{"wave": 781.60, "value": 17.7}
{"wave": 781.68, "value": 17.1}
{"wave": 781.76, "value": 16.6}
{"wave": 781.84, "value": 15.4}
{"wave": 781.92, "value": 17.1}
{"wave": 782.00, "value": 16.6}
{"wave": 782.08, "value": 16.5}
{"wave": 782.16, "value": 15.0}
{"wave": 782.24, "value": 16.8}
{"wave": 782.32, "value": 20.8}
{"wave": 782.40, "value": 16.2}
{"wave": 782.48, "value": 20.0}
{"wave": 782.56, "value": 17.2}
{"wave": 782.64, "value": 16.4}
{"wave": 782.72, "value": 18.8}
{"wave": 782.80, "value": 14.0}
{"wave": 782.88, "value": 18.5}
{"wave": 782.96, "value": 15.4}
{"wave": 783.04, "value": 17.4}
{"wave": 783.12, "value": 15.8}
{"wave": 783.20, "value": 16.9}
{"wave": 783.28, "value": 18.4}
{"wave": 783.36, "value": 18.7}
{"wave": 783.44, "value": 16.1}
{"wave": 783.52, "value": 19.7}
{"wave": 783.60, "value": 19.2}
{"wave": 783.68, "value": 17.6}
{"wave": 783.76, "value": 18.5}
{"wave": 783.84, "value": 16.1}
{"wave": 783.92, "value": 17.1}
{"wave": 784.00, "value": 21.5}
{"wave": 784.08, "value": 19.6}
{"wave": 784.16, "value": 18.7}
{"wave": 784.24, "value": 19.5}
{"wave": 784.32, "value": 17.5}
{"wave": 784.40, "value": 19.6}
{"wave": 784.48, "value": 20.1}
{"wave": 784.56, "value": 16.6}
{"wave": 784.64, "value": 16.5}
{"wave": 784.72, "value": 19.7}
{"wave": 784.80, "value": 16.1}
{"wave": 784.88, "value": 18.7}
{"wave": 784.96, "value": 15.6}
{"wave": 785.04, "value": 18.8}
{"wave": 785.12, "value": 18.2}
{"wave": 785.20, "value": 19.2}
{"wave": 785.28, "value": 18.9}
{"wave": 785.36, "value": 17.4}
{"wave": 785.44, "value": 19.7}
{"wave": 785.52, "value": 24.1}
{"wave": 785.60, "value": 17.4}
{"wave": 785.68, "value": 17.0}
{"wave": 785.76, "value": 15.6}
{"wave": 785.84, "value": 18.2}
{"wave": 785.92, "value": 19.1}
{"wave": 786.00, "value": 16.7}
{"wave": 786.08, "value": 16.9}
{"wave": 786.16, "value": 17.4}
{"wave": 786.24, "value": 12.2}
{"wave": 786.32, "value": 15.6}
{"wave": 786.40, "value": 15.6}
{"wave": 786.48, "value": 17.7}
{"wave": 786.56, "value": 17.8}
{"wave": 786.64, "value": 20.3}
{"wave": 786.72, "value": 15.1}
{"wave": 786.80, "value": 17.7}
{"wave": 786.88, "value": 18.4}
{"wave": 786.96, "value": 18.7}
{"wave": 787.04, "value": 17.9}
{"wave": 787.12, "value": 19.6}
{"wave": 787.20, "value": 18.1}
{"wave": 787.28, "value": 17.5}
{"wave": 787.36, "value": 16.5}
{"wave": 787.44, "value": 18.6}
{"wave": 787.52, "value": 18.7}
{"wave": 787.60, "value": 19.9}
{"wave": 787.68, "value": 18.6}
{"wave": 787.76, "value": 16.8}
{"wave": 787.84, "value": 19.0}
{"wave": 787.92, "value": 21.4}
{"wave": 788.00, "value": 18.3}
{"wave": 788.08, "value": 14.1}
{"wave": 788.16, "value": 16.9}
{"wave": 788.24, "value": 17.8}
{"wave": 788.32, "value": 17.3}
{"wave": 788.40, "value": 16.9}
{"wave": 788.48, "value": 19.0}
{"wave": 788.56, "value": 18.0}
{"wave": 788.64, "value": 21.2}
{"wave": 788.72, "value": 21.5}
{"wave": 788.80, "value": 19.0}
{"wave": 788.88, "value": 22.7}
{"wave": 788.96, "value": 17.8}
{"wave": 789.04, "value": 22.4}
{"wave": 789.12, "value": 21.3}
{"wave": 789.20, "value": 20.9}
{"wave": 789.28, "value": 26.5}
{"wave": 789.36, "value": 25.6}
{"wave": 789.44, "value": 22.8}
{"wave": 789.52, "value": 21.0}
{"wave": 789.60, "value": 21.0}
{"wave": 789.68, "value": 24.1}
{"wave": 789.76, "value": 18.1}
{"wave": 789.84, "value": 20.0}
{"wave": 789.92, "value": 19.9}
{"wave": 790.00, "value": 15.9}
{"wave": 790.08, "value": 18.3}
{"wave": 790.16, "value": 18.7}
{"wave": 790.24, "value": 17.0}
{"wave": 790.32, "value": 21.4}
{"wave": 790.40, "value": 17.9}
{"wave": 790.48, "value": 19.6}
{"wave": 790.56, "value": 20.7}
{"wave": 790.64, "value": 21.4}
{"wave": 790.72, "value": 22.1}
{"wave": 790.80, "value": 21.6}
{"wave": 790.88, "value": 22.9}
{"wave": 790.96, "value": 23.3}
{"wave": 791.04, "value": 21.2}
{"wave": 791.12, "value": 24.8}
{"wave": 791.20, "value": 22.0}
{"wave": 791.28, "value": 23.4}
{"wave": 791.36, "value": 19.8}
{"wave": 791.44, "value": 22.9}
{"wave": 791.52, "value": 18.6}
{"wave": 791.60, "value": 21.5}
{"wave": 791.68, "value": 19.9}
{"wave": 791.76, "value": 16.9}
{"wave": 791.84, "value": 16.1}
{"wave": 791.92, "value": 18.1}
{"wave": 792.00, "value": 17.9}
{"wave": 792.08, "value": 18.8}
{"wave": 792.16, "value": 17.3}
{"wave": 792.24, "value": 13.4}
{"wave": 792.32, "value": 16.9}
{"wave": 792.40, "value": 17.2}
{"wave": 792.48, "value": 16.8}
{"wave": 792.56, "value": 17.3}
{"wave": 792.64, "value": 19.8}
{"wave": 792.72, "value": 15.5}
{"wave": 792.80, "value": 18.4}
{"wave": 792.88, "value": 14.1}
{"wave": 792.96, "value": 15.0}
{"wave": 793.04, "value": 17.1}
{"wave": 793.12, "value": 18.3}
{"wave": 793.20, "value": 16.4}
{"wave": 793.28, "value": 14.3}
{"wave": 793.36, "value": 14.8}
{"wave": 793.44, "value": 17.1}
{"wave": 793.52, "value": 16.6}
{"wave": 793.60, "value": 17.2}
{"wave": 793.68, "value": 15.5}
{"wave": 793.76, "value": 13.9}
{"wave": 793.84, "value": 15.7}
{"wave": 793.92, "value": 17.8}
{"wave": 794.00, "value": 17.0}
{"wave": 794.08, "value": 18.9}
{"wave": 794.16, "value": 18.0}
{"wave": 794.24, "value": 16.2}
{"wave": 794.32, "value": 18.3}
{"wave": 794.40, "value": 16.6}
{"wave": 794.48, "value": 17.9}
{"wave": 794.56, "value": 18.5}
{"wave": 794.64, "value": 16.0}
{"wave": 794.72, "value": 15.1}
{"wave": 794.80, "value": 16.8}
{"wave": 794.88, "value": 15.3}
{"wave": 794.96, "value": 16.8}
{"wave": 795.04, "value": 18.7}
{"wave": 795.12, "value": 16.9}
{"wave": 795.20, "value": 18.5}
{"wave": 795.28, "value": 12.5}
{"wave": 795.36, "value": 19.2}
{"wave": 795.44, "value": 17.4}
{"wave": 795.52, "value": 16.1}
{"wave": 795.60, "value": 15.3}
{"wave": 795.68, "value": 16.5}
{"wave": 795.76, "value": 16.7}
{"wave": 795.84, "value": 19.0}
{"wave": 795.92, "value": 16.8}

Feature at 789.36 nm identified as [S II]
